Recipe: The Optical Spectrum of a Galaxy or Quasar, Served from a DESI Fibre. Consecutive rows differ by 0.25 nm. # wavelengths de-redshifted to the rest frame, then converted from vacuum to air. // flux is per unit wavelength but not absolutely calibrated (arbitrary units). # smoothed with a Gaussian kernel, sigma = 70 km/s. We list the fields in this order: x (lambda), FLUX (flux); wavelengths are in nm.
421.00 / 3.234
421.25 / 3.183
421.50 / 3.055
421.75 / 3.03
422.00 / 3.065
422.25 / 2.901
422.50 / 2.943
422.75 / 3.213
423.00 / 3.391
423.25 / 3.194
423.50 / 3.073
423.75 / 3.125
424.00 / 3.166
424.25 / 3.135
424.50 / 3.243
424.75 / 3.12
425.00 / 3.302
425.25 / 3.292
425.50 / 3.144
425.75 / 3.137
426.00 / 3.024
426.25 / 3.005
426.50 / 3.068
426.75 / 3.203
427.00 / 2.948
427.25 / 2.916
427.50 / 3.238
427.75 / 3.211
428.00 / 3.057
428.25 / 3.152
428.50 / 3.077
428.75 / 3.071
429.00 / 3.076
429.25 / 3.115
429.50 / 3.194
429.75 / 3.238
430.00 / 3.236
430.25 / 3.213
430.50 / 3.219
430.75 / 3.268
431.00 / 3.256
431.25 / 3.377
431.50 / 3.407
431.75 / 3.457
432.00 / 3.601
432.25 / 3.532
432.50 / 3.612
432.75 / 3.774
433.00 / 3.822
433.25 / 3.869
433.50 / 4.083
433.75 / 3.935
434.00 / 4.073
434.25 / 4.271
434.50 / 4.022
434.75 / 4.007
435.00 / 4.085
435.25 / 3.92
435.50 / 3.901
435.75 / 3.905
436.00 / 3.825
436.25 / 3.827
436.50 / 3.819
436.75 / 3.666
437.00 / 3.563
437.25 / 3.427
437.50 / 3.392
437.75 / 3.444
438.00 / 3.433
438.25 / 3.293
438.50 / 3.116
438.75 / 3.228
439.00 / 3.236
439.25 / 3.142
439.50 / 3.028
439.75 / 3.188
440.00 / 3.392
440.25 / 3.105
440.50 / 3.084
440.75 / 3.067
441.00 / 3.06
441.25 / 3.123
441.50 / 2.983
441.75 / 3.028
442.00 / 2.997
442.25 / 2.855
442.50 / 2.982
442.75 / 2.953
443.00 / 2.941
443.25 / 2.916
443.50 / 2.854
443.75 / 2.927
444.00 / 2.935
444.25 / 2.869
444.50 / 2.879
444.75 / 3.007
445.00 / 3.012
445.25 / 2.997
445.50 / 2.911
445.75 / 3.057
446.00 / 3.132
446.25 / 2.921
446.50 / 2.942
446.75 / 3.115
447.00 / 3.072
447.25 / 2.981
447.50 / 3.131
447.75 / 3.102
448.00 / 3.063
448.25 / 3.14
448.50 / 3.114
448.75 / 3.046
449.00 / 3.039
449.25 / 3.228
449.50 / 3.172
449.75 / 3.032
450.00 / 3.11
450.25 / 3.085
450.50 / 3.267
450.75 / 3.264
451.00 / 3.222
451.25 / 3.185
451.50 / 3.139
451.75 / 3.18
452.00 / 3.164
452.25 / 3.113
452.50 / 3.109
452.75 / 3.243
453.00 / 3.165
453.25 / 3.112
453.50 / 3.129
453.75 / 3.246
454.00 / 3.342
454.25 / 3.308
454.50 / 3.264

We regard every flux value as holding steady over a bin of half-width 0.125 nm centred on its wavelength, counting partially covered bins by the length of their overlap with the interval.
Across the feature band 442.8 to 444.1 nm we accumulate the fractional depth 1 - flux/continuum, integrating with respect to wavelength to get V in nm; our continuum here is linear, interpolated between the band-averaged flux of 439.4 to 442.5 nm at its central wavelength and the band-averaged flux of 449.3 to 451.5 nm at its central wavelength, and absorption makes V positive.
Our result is 0.08 nm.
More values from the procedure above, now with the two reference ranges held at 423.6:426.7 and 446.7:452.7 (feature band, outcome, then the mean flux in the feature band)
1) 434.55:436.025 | -0.382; 3.95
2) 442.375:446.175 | 0.213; 2.96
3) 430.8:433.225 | -0.309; 3.54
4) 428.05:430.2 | 0.000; 3.14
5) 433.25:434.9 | -0.478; 4.05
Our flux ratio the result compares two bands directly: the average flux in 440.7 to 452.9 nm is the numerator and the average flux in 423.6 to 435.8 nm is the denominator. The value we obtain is 0.9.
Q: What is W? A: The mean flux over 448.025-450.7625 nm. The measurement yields 3.13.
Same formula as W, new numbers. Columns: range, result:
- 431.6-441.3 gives 3.58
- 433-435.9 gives 4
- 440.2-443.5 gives 3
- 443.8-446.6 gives 2.97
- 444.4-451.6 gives 3.08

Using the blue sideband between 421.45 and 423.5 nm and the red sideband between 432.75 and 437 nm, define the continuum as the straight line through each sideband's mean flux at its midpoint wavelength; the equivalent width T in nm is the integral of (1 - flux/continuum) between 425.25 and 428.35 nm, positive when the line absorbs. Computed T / 0.26 nm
